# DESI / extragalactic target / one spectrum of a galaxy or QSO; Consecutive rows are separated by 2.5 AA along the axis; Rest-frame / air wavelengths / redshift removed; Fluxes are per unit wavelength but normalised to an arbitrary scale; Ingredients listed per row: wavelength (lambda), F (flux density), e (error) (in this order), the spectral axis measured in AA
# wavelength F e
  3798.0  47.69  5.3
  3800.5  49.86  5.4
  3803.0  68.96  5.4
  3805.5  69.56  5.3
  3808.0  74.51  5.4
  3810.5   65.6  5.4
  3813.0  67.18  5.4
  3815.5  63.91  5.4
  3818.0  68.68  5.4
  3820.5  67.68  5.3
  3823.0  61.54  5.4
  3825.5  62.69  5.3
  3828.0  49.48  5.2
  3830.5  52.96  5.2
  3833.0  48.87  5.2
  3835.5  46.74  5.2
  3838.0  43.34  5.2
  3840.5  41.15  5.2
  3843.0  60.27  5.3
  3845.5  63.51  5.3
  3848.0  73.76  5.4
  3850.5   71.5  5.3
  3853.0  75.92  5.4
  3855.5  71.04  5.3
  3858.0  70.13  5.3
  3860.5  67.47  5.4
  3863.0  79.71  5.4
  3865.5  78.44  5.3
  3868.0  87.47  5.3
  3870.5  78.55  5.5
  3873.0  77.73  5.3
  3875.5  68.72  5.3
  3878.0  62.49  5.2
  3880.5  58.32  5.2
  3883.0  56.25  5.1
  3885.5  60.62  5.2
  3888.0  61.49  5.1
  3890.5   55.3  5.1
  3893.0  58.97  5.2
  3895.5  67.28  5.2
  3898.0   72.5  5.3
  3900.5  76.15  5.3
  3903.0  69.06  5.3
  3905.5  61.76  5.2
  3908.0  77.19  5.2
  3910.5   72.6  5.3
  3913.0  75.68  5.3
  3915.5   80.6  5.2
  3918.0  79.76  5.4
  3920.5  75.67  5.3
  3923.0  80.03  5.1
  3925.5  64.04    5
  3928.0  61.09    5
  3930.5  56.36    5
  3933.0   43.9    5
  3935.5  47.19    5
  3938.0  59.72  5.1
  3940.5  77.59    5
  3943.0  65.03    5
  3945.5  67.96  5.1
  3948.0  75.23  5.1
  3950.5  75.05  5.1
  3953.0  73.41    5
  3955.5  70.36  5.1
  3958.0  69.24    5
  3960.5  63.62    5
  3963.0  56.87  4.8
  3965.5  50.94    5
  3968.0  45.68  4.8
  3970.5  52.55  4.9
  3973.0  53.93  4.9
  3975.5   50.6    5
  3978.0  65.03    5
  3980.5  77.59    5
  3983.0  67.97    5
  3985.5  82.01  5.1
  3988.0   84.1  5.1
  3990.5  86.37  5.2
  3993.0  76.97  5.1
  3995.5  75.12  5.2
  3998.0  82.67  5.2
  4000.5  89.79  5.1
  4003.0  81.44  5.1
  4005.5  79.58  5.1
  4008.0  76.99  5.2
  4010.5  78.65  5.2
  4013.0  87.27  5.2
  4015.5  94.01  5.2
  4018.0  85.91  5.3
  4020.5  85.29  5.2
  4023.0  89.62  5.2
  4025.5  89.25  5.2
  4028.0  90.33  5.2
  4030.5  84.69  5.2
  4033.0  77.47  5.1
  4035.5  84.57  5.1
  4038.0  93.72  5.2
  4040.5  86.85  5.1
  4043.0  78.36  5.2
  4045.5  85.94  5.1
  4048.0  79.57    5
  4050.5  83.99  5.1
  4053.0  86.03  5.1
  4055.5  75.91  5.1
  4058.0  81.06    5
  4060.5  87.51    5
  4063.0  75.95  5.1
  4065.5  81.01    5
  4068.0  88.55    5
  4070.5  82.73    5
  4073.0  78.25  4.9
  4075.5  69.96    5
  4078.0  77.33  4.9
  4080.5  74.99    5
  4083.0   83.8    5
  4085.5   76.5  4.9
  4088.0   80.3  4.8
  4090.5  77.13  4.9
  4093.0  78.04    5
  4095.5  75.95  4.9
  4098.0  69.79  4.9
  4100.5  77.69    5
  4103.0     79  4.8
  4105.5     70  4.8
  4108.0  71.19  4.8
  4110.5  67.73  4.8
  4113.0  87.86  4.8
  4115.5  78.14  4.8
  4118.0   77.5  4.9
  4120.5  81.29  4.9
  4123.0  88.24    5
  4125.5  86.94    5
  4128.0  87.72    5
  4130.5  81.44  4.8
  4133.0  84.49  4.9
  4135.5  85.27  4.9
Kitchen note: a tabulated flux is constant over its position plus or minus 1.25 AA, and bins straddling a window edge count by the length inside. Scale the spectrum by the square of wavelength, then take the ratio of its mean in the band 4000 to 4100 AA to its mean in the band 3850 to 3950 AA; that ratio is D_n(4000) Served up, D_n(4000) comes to 1.3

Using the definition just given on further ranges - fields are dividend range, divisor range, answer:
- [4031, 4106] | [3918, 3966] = 1.30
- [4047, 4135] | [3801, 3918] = 1.35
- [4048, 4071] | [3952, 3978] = 1.47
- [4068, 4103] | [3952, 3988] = 1.29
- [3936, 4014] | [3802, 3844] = 1.29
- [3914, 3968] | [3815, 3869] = 1.09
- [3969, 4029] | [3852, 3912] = 1.20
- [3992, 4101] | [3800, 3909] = 1.38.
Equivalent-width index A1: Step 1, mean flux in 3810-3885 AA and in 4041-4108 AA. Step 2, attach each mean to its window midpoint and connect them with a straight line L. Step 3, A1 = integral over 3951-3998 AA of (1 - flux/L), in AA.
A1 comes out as 3.48 AA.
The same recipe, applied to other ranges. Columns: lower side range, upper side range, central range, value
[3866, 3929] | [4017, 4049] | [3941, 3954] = 0.67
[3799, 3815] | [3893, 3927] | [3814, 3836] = 2.70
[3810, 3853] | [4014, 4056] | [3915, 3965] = 4.57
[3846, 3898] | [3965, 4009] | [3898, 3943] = 1.19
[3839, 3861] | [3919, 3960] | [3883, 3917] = -0.98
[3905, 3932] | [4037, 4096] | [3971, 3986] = 2.10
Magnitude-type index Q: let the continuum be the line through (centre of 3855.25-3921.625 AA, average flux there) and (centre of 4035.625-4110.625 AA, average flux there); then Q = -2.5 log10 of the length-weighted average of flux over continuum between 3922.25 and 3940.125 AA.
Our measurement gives 0.22 mag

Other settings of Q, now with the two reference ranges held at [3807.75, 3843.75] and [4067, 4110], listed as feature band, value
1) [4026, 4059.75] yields -0.14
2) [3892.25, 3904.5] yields -0.10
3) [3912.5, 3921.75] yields -0.21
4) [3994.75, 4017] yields -0.17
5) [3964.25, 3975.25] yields 0.32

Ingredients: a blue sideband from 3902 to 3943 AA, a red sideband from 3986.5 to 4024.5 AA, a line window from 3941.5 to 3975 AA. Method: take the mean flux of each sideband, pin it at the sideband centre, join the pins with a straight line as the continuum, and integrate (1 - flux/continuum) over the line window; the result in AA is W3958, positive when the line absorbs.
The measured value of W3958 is 5.1 AA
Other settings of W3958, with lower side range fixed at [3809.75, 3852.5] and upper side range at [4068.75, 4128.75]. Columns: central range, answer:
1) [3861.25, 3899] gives -3.19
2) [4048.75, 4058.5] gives -0.85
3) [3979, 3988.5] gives -0.93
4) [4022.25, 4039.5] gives -3.17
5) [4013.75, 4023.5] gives -2.13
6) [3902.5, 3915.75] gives -1.51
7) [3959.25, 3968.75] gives 1.95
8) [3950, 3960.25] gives -0.41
